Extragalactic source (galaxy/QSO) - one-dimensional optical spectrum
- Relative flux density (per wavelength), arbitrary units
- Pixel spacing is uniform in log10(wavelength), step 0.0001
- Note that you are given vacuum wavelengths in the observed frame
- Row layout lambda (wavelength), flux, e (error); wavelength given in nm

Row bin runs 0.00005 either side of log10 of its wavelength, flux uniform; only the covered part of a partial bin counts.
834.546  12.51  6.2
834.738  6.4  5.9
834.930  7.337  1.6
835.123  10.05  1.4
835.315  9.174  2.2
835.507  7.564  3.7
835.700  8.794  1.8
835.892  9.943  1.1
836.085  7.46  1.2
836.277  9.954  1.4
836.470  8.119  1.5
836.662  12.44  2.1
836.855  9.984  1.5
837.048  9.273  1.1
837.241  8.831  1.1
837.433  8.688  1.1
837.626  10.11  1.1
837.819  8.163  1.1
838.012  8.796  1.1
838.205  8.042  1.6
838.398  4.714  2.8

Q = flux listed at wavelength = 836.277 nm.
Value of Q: 9.954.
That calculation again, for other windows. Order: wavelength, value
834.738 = 6.4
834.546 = 12.51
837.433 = 8.688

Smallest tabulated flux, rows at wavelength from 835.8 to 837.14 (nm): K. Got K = 7.46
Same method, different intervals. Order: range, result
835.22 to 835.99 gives 7.564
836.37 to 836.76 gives 8.119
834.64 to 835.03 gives 6.4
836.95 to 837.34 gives 8.831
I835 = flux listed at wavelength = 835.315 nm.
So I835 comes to 9.174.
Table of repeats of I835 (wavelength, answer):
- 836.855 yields 9.984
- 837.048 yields 9.273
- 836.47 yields 8.119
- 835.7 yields 8.794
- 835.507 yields 7.564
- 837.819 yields 8.163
